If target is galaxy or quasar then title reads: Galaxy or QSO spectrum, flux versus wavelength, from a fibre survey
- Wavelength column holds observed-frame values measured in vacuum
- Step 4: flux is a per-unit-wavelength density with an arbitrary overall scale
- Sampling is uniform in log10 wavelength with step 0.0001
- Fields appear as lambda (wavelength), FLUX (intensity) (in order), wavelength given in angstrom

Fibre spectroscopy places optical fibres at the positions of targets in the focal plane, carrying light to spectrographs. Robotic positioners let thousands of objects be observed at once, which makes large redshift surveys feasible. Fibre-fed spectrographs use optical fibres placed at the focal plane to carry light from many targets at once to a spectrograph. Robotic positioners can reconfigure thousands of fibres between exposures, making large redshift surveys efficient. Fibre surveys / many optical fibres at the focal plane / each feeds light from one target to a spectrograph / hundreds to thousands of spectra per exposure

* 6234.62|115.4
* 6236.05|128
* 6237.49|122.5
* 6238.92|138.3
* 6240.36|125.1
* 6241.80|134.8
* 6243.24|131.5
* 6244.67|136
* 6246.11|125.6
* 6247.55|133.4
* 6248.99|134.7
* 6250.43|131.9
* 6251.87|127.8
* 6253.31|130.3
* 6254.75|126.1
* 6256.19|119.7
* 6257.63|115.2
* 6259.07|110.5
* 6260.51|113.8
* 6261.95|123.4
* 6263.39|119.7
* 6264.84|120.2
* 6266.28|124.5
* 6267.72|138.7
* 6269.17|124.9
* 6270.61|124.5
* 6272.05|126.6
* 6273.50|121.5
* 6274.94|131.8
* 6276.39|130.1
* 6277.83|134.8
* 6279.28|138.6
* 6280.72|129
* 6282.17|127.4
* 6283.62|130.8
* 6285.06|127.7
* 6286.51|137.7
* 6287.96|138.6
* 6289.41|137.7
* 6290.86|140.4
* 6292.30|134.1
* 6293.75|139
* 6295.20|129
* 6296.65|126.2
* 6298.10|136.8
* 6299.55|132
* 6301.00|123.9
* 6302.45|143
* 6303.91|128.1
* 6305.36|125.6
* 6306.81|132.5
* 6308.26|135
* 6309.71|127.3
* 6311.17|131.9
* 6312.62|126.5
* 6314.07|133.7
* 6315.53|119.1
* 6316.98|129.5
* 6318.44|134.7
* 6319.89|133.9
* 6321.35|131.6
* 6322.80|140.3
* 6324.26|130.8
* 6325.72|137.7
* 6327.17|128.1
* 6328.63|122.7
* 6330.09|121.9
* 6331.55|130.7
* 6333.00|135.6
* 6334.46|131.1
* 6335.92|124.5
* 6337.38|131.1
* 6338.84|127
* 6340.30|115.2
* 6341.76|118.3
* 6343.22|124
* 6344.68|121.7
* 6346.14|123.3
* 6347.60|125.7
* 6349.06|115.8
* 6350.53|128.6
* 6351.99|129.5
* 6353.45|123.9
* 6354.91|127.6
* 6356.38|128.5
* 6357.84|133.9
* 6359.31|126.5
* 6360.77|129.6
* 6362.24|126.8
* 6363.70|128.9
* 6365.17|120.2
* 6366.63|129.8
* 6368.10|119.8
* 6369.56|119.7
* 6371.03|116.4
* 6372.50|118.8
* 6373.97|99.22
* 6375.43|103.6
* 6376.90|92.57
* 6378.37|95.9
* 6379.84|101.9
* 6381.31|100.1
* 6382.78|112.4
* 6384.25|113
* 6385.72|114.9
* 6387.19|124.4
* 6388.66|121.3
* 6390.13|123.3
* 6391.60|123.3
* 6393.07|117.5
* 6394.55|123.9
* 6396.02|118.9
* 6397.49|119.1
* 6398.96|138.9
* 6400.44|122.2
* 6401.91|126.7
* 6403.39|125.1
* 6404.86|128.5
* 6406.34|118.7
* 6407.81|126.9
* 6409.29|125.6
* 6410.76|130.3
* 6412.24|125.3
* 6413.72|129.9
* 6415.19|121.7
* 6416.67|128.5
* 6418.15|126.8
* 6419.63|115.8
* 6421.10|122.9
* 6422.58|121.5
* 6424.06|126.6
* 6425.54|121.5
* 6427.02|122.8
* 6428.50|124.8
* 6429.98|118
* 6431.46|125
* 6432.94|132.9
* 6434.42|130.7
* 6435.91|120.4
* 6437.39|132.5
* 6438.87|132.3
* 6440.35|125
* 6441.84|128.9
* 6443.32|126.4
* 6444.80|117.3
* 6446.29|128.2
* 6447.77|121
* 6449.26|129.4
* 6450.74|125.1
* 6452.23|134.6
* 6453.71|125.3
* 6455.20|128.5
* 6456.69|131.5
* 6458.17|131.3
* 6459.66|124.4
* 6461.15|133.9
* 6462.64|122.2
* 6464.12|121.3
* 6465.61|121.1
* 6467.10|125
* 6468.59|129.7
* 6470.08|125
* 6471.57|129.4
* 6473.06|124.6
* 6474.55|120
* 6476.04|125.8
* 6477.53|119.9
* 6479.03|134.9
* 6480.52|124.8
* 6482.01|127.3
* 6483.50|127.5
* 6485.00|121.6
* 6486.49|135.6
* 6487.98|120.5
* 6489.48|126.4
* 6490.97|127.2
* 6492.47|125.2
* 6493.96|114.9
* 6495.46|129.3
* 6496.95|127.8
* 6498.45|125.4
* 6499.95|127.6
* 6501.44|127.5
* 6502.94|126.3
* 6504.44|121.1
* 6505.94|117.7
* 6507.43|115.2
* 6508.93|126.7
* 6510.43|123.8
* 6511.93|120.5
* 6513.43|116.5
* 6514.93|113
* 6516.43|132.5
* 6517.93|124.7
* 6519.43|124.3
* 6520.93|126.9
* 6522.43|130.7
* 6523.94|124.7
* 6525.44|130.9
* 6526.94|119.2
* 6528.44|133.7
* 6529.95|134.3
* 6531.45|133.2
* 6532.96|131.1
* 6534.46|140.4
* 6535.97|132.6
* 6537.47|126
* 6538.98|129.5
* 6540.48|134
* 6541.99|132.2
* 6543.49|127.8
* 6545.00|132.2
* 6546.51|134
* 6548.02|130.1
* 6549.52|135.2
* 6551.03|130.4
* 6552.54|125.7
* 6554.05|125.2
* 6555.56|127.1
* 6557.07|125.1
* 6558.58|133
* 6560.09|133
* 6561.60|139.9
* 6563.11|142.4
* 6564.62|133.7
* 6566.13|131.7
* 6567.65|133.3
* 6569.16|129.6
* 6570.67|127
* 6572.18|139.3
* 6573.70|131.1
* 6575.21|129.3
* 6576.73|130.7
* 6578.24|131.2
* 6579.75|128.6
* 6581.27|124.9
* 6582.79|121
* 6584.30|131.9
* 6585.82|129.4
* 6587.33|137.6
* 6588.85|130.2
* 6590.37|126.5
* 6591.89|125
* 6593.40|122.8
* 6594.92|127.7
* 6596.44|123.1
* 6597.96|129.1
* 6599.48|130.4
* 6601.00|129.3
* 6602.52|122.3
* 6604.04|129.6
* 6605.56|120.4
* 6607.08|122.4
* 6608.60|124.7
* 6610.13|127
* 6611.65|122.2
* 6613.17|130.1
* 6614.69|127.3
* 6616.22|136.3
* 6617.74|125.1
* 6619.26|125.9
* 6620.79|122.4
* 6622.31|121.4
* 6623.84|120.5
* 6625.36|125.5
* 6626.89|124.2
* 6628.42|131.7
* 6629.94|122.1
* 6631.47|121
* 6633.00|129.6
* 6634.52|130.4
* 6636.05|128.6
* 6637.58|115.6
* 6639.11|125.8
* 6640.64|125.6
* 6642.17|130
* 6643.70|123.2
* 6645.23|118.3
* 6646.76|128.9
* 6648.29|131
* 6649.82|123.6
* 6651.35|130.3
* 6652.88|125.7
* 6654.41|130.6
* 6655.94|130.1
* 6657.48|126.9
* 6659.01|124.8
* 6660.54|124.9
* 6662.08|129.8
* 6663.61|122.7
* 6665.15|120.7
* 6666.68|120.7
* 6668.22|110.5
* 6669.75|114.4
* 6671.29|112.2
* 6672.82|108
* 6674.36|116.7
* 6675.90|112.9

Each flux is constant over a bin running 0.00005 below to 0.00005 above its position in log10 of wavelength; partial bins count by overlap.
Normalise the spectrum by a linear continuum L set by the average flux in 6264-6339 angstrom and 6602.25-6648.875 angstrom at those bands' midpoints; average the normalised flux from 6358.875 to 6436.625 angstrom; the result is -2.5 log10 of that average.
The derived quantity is 0.073 mag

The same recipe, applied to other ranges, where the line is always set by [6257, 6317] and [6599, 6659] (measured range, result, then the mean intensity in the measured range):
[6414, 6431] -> 0.04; 123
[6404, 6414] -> 0.01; 126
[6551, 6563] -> -0.03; 131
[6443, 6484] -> 0.01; 126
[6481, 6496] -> 0.02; 125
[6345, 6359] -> 0.02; 126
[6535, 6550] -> -0.04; 131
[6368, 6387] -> 0.18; 108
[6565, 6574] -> -0.05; 132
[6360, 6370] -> 0.03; 125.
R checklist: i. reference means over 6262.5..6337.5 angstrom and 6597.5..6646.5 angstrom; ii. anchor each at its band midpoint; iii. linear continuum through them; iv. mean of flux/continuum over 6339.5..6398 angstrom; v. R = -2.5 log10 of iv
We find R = 0.09 mag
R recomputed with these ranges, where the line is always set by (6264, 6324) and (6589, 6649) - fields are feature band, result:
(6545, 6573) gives -0.04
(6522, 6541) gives -0.03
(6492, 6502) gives 0.02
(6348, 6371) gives 0.04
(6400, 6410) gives 0.04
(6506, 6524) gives 0.04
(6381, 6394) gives 0.11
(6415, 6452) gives 0.03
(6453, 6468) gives 0.02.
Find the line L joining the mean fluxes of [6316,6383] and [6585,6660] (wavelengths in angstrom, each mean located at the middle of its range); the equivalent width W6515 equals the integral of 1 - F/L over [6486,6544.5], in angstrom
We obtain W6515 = -0.74 angstrom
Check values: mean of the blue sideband 123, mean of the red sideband 126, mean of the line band 127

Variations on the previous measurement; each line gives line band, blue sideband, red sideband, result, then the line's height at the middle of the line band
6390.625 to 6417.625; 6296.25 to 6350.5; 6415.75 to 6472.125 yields 0.37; 127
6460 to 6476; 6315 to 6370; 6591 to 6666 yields 0.17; 127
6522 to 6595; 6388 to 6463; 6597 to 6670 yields -2.98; 125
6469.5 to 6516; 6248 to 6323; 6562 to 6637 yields 1.53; 128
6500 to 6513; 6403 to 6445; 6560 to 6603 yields 0.54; 128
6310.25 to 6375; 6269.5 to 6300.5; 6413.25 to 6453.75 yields 1.70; 130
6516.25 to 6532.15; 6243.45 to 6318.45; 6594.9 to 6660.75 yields -0.19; 127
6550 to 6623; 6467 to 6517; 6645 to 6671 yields -2.49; 124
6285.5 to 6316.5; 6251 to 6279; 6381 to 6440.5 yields -1.94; 124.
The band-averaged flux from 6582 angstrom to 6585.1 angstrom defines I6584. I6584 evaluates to 126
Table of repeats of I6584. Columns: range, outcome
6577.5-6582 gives 128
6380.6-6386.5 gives 110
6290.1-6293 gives 138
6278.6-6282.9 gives 132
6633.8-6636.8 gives 129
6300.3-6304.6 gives 132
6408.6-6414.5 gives 128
